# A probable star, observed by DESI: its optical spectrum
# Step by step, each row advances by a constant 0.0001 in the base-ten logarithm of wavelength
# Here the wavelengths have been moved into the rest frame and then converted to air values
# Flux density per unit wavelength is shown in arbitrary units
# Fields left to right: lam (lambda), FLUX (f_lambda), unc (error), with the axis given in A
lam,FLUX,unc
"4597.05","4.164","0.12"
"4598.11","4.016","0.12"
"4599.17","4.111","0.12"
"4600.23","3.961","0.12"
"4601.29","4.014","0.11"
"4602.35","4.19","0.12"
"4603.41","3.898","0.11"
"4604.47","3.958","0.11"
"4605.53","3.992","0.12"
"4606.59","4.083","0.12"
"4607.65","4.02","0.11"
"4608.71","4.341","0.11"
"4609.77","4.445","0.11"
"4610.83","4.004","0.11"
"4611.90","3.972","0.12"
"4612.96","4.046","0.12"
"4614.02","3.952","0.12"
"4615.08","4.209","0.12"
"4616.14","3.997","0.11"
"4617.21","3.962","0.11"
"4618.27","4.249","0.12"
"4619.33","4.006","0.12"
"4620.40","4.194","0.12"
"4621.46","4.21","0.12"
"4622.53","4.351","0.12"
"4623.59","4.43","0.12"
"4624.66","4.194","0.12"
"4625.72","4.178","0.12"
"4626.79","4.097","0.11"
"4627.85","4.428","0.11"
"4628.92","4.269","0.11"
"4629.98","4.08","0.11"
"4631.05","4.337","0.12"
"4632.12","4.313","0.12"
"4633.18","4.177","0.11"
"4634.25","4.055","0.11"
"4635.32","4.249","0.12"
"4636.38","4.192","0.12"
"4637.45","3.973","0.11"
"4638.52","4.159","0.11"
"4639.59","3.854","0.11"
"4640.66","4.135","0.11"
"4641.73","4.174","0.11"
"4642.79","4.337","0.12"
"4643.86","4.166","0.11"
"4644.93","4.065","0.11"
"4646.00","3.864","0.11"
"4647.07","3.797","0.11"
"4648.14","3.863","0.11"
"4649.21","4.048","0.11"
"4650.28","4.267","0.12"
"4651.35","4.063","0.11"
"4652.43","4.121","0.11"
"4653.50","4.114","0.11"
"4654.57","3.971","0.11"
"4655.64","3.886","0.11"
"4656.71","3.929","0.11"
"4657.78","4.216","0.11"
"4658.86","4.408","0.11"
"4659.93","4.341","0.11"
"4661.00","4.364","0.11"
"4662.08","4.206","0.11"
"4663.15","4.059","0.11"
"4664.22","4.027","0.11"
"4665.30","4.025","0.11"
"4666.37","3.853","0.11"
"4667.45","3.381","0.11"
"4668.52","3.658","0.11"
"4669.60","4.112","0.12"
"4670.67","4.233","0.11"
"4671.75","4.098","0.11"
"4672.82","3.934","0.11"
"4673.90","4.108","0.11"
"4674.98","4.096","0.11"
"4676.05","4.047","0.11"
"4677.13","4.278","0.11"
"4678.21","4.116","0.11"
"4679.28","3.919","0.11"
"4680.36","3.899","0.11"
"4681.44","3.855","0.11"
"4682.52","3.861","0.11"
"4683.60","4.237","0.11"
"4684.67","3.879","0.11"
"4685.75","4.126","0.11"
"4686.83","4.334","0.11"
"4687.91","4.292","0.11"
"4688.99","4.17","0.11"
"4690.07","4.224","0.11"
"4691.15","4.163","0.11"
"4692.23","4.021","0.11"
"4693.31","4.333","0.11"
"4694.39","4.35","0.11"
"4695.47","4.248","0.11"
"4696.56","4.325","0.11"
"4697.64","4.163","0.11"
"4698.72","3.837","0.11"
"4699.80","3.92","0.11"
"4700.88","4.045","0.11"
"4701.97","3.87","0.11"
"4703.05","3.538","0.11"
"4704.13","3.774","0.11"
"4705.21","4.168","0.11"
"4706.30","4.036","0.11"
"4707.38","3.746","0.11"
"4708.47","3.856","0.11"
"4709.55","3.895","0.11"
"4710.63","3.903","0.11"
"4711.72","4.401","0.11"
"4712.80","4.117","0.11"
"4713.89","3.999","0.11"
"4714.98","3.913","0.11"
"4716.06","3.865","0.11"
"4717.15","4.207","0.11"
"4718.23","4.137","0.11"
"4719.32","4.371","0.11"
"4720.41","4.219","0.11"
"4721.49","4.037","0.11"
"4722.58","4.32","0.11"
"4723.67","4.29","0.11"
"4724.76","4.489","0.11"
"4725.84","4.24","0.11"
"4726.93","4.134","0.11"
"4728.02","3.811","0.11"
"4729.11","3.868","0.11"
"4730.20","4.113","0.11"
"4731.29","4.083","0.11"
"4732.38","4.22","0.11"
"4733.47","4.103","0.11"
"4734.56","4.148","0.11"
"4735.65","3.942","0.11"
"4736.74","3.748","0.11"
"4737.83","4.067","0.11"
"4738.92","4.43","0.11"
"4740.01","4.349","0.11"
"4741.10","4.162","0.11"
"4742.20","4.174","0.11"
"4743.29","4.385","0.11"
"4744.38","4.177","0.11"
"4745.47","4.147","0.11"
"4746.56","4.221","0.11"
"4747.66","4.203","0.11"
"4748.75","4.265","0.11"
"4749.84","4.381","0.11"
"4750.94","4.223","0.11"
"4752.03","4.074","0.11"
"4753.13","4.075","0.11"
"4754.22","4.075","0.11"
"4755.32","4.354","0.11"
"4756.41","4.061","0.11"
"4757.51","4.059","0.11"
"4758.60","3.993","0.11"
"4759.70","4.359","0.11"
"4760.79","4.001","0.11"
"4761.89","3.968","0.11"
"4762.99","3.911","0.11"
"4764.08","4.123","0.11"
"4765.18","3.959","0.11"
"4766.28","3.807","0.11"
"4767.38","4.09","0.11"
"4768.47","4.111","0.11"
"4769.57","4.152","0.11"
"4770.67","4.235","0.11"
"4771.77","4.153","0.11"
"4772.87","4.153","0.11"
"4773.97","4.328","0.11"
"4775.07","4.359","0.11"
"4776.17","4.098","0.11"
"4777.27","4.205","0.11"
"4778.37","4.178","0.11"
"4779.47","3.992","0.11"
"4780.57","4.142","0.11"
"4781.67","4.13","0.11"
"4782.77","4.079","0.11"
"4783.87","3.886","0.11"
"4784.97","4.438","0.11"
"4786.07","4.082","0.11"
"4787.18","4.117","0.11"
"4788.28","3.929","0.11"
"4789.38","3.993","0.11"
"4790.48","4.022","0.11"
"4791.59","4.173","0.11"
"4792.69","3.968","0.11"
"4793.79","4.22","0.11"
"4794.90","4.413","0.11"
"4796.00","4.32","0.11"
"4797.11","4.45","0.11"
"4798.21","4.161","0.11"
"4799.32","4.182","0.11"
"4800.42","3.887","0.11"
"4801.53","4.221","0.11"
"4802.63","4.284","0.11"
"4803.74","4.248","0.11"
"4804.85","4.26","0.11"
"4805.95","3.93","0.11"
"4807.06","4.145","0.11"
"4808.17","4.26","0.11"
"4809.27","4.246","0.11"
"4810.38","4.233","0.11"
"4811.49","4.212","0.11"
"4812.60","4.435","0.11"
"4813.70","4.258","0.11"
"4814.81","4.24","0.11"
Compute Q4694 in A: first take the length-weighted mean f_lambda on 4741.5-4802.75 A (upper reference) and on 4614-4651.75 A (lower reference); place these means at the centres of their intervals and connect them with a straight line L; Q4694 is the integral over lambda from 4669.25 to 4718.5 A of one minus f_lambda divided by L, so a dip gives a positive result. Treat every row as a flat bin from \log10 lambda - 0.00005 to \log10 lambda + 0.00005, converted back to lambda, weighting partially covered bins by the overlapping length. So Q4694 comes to 1.0 A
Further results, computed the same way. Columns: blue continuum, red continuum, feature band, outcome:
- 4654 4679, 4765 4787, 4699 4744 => 0.2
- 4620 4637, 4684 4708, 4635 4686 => 1.3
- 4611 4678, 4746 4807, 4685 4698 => -0.3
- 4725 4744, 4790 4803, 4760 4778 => 0.2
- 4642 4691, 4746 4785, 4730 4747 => -0.2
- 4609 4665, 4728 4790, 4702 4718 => 0.7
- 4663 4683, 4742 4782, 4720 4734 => -0.2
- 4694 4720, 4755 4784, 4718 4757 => -1.0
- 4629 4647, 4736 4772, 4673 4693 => 0.2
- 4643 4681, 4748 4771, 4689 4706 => 0.0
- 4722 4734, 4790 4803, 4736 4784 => 0.3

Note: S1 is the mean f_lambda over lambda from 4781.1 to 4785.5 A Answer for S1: 4.14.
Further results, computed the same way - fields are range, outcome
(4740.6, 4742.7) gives 4.15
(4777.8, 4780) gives 4.09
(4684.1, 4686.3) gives 4.02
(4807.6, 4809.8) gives 4.26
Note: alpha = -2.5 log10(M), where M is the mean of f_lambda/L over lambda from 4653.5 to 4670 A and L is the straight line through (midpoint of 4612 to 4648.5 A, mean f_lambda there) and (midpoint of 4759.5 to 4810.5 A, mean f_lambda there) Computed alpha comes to 0.03 mag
